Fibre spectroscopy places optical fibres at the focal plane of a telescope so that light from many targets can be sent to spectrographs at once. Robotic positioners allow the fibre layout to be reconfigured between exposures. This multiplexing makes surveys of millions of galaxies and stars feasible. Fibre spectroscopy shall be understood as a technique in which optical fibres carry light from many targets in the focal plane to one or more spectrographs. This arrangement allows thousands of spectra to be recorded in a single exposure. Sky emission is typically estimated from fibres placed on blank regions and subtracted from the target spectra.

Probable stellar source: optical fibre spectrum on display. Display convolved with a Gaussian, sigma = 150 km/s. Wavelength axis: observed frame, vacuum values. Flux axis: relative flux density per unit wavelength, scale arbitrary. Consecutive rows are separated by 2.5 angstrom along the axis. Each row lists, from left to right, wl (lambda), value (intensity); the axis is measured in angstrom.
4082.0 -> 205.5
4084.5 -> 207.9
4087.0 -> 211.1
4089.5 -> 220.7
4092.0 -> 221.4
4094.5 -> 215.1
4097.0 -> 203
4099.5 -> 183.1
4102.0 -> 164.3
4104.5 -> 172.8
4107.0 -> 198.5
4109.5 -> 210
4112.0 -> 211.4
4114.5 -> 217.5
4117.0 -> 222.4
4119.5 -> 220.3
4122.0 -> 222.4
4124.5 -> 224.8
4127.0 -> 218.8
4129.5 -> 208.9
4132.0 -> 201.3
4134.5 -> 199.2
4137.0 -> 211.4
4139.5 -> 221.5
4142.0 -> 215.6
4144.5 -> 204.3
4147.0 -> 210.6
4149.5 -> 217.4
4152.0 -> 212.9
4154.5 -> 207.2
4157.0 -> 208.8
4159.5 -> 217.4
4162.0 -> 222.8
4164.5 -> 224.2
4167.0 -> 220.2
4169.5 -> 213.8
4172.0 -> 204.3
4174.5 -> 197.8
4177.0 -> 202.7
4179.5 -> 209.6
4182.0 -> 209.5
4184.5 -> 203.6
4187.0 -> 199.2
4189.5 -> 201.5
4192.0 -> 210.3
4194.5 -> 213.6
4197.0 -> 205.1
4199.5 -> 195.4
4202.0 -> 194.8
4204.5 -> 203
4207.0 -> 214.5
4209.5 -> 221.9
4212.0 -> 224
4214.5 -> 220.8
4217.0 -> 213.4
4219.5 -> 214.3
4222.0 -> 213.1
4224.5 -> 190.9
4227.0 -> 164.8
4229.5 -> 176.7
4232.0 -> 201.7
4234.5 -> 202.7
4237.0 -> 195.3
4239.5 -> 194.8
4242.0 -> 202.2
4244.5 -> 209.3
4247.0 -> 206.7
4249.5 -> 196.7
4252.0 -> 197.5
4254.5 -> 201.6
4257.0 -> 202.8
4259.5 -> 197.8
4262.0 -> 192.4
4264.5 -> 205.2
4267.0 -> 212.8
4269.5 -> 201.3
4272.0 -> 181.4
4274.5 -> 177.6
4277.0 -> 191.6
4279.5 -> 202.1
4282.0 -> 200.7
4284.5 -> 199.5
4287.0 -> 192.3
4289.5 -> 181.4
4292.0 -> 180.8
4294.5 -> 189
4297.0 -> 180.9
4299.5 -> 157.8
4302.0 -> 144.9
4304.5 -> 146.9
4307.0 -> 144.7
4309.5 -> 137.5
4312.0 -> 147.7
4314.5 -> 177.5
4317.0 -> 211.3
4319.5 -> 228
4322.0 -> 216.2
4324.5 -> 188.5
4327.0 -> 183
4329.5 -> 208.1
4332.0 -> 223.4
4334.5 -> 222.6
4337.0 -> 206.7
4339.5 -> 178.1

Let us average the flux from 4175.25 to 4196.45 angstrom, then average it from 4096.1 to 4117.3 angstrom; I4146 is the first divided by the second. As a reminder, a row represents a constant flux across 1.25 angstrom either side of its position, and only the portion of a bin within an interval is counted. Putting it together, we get 1.05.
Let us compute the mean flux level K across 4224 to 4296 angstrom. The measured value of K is 195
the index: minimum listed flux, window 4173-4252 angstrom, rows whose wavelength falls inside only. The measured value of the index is 164.8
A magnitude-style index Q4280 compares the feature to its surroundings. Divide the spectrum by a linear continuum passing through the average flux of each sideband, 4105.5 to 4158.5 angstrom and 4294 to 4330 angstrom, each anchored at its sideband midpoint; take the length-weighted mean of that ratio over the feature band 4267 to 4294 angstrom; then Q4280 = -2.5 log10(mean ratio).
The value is -0.052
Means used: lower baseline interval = 212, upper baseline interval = 177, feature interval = 192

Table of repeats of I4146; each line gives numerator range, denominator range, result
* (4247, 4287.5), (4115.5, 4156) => 0.92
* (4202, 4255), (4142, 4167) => 0.95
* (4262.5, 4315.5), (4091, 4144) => 0.86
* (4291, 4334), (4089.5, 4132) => 0.87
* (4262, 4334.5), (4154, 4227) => 0.89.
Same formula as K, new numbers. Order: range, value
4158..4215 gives 210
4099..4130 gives 206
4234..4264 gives 200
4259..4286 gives 197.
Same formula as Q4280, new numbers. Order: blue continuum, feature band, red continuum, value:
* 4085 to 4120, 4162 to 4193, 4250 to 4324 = -0.06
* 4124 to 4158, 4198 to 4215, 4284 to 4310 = -0.09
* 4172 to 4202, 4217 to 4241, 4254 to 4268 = 0.04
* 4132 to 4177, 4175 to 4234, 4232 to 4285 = 0.01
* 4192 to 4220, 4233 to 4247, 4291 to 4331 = -0.01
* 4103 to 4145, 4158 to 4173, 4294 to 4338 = -0.06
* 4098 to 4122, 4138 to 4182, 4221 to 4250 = -0.07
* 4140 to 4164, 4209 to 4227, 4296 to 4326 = -0.07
